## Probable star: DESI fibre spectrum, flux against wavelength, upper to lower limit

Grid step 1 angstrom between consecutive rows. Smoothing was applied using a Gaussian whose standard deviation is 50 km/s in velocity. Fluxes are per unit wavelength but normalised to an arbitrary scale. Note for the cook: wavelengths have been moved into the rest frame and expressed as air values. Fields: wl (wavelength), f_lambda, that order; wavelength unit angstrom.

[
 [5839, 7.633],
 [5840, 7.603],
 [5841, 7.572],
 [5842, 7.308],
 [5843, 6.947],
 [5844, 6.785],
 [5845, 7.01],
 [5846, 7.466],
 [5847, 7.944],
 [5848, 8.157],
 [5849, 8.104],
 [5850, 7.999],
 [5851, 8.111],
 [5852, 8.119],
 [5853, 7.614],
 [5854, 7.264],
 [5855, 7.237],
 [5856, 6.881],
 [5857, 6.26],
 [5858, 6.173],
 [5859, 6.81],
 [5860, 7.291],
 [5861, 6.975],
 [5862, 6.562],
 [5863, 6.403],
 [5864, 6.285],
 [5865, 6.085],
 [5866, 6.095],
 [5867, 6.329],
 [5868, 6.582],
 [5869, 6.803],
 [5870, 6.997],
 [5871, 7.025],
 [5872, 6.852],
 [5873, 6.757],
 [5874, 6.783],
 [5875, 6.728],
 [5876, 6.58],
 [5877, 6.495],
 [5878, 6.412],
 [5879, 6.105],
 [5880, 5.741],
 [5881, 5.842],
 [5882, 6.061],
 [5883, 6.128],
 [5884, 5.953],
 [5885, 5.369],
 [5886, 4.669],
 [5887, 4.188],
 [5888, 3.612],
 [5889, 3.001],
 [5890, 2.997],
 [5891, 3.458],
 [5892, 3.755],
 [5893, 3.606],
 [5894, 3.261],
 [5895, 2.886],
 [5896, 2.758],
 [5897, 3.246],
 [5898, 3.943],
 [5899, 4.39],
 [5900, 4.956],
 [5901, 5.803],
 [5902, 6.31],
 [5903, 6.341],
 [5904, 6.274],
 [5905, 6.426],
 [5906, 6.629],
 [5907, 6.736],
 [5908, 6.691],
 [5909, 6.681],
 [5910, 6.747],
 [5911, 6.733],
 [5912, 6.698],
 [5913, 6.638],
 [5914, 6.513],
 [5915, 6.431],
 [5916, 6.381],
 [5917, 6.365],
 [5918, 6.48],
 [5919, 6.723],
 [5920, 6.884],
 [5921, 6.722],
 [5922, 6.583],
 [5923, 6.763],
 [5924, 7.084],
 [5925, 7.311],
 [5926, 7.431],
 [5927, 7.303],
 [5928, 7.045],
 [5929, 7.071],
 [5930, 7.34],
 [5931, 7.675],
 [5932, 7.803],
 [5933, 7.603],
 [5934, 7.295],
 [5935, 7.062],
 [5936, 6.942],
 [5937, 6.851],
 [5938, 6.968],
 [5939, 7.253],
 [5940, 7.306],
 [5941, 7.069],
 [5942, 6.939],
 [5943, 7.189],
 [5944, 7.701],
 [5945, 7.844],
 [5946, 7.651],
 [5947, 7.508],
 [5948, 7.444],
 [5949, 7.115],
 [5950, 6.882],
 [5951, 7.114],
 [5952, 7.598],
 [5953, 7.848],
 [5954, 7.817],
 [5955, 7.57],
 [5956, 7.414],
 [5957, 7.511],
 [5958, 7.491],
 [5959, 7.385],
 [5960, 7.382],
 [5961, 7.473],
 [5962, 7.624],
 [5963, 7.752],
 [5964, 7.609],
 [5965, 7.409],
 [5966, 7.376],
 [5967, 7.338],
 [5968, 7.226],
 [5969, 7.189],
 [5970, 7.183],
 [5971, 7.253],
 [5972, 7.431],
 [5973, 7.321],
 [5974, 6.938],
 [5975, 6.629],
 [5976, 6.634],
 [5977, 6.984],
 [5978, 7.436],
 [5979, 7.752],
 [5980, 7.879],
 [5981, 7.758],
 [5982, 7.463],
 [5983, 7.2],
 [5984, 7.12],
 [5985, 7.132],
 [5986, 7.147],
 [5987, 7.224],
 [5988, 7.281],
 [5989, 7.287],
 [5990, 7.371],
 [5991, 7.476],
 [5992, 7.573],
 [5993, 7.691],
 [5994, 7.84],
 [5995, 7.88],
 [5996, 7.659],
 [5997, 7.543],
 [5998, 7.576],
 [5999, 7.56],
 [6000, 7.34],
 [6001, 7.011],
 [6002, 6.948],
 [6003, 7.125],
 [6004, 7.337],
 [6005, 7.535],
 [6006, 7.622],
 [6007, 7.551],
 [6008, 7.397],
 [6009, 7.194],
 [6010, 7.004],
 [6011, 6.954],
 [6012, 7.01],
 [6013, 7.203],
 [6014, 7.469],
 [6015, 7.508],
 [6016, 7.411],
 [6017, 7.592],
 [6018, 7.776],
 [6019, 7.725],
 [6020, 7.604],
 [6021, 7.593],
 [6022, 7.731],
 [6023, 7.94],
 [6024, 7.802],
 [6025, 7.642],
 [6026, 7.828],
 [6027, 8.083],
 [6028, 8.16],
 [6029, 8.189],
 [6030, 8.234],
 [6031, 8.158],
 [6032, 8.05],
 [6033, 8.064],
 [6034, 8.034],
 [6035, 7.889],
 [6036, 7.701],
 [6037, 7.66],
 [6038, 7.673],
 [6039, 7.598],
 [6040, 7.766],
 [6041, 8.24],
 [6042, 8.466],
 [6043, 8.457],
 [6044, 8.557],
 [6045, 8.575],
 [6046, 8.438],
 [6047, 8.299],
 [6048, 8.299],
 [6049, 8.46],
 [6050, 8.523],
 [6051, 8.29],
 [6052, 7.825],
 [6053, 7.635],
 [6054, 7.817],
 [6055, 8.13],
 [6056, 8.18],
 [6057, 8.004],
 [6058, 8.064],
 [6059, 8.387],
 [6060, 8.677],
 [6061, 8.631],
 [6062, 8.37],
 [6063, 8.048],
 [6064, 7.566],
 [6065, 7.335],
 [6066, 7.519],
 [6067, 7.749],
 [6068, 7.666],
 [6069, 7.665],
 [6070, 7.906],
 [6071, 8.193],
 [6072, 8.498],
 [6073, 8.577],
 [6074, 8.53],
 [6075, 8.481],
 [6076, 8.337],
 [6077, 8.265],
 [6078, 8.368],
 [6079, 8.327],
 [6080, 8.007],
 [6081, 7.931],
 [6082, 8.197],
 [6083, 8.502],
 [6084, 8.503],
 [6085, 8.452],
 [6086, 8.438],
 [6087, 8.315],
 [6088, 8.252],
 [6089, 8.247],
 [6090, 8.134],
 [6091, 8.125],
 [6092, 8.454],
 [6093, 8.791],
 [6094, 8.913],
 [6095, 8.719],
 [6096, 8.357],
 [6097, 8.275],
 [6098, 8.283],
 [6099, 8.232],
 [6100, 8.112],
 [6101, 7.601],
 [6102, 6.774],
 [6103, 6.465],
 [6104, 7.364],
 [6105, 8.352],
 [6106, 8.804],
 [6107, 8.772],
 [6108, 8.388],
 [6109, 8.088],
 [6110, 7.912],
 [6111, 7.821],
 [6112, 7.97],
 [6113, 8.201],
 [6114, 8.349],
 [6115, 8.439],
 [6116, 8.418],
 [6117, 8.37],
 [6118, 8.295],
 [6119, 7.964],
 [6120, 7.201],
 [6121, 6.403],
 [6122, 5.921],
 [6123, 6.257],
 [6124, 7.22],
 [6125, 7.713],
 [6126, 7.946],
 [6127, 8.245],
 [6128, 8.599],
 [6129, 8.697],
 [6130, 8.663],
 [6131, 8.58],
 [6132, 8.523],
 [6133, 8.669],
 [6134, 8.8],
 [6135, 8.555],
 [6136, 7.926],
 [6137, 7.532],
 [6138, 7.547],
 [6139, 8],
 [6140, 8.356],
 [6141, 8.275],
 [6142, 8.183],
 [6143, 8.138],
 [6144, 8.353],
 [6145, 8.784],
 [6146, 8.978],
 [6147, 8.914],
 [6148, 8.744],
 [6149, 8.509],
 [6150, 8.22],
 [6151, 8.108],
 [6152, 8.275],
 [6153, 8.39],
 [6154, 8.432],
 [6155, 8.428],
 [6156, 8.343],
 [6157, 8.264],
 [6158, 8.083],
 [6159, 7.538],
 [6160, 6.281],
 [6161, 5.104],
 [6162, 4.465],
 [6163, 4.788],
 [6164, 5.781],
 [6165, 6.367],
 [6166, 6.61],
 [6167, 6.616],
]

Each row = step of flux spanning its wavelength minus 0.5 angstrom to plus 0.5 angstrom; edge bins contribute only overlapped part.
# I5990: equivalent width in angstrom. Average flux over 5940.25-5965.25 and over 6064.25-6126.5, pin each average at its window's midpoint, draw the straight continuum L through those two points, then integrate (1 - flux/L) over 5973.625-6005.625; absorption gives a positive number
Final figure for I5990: 1.0 angstrom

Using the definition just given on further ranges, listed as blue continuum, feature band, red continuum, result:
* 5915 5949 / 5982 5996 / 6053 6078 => 0.2 angstrom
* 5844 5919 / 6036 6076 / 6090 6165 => -3.9 angstrom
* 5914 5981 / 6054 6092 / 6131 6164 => -2.6 angstrom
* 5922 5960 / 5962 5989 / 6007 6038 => 0.6 angstrom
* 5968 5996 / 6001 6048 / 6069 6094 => 0.1 angstrom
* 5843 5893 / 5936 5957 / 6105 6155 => -1.5 angstrom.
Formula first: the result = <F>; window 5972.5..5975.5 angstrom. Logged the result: 6.96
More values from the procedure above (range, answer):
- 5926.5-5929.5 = 7.14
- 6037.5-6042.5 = 7.95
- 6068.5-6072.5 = 8.07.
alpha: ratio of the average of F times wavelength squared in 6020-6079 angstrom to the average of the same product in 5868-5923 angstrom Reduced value 1.5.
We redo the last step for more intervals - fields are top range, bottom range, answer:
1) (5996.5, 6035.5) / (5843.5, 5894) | 1.28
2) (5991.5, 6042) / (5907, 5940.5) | 1.13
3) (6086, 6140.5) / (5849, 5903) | 1.50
